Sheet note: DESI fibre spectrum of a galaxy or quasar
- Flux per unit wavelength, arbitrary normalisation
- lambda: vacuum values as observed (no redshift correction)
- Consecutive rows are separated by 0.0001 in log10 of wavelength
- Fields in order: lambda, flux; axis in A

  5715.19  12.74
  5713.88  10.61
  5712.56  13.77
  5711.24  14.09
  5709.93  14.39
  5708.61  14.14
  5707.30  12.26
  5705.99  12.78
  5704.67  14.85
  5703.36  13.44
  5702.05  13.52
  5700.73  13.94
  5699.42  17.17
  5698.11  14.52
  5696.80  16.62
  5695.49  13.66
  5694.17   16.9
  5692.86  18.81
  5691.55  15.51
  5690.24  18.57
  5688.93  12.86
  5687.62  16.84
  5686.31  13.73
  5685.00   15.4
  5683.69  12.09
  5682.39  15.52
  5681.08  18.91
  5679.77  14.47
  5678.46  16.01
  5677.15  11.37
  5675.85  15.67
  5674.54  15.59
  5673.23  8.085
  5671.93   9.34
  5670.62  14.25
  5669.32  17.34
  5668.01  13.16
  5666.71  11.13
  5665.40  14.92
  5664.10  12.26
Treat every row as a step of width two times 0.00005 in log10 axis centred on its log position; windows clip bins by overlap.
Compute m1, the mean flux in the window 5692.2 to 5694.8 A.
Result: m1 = 17.9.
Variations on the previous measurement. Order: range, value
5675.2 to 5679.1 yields 14.4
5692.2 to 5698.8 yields 16.1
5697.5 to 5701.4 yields 15.2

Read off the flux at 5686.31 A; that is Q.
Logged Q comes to 13.73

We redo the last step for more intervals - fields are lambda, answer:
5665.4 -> 14.92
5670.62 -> 14.25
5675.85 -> 15.67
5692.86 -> 18.81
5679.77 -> 14.47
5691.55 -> 15.51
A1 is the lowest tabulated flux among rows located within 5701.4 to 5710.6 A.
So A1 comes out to 12.26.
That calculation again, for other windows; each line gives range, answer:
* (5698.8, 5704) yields 13.44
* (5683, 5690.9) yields 12.09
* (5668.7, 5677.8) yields 8.085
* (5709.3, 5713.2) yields 13.77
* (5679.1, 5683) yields 14.47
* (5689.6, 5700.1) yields 13.66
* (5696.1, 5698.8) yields 14.52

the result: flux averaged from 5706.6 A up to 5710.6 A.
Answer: 13.6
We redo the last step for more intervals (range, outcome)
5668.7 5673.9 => 12.2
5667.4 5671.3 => 14.9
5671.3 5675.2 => 11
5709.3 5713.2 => 14.1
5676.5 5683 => 15.2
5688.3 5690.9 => 15.7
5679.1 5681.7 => 16.6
